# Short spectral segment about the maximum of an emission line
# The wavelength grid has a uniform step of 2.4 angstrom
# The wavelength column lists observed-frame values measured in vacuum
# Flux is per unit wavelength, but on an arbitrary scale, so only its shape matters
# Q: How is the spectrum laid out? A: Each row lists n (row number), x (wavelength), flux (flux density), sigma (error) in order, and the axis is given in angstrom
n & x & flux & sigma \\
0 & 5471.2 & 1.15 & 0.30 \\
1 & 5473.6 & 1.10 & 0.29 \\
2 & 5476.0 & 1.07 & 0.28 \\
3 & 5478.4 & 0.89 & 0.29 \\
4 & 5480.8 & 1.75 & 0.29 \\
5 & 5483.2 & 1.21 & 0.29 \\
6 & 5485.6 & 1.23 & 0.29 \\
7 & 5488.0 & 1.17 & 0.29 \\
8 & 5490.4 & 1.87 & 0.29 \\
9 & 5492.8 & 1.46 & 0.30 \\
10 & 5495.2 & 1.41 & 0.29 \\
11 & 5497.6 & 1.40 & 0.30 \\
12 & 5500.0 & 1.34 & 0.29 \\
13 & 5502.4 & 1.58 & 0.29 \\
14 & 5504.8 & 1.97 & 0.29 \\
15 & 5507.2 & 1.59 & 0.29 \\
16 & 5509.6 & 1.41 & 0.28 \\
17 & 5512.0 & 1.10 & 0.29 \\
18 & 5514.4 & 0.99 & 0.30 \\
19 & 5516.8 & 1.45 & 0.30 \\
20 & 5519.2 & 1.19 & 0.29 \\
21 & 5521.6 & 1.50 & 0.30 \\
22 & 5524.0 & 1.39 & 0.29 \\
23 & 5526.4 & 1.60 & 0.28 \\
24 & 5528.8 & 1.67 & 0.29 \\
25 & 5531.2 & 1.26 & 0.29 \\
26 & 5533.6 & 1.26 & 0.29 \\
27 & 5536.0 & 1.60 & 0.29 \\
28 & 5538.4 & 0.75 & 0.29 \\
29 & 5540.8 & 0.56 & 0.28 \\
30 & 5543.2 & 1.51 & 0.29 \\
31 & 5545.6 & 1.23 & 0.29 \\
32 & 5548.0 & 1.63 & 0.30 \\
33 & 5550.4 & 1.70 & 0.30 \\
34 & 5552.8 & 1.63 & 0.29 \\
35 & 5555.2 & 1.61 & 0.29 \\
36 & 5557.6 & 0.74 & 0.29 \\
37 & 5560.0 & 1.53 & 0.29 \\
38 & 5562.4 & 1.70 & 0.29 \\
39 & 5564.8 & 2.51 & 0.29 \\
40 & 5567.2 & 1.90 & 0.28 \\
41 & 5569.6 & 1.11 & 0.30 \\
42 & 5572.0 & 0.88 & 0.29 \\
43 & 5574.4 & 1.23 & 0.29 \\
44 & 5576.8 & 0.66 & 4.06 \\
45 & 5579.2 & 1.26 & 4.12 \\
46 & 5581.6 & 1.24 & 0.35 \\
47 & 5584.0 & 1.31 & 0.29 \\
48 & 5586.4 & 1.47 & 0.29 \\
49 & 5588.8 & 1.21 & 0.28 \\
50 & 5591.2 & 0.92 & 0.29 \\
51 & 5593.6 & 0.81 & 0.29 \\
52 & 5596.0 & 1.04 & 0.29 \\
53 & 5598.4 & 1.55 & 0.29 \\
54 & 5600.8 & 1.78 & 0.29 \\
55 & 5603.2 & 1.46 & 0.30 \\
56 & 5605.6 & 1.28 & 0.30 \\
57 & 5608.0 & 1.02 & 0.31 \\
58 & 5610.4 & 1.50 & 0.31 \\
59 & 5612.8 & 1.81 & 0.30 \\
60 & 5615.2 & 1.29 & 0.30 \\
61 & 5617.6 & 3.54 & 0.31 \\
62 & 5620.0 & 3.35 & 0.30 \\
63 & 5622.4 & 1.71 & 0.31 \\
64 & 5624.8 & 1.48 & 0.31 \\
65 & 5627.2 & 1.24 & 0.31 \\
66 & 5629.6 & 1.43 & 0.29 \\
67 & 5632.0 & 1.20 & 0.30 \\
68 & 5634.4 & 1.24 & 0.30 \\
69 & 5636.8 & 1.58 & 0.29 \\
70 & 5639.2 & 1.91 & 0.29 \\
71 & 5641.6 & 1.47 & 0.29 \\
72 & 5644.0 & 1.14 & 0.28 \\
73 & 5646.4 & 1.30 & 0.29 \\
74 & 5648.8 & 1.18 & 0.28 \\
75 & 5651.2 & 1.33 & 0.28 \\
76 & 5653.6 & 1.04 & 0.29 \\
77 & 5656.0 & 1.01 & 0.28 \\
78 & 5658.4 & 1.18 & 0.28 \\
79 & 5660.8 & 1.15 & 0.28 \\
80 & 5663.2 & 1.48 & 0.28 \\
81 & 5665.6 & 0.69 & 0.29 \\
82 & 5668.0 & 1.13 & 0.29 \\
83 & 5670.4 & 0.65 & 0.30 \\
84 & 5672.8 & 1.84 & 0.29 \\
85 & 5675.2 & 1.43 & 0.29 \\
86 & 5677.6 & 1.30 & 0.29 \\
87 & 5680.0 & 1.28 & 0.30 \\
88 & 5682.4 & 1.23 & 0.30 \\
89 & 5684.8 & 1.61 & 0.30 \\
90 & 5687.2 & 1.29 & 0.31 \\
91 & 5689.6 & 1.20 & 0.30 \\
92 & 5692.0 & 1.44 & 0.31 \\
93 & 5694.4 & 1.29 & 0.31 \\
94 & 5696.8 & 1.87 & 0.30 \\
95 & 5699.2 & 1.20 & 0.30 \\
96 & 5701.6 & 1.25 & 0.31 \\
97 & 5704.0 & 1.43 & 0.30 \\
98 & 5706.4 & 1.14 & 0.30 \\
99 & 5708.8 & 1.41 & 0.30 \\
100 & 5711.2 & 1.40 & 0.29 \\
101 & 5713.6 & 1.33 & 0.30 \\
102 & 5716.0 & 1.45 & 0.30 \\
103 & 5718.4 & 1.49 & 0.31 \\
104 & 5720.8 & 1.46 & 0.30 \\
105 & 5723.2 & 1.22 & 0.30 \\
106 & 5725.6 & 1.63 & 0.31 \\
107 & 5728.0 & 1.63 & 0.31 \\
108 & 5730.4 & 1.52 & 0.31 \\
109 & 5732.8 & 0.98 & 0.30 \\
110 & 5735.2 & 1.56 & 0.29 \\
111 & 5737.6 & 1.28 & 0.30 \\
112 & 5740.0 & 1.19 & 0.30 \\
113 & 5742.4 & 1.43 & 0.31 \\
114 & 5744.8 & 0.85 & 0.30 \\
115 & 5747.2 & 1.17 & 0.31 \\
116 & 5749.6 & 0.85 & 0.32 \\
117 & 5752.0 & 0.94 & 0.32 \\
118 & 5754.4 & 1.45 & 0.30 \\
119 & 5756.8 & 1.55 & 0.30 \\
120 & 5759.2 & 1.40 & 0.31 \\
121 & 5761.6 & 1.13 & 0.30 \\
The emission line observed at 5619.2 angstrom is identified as [O III] 5007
